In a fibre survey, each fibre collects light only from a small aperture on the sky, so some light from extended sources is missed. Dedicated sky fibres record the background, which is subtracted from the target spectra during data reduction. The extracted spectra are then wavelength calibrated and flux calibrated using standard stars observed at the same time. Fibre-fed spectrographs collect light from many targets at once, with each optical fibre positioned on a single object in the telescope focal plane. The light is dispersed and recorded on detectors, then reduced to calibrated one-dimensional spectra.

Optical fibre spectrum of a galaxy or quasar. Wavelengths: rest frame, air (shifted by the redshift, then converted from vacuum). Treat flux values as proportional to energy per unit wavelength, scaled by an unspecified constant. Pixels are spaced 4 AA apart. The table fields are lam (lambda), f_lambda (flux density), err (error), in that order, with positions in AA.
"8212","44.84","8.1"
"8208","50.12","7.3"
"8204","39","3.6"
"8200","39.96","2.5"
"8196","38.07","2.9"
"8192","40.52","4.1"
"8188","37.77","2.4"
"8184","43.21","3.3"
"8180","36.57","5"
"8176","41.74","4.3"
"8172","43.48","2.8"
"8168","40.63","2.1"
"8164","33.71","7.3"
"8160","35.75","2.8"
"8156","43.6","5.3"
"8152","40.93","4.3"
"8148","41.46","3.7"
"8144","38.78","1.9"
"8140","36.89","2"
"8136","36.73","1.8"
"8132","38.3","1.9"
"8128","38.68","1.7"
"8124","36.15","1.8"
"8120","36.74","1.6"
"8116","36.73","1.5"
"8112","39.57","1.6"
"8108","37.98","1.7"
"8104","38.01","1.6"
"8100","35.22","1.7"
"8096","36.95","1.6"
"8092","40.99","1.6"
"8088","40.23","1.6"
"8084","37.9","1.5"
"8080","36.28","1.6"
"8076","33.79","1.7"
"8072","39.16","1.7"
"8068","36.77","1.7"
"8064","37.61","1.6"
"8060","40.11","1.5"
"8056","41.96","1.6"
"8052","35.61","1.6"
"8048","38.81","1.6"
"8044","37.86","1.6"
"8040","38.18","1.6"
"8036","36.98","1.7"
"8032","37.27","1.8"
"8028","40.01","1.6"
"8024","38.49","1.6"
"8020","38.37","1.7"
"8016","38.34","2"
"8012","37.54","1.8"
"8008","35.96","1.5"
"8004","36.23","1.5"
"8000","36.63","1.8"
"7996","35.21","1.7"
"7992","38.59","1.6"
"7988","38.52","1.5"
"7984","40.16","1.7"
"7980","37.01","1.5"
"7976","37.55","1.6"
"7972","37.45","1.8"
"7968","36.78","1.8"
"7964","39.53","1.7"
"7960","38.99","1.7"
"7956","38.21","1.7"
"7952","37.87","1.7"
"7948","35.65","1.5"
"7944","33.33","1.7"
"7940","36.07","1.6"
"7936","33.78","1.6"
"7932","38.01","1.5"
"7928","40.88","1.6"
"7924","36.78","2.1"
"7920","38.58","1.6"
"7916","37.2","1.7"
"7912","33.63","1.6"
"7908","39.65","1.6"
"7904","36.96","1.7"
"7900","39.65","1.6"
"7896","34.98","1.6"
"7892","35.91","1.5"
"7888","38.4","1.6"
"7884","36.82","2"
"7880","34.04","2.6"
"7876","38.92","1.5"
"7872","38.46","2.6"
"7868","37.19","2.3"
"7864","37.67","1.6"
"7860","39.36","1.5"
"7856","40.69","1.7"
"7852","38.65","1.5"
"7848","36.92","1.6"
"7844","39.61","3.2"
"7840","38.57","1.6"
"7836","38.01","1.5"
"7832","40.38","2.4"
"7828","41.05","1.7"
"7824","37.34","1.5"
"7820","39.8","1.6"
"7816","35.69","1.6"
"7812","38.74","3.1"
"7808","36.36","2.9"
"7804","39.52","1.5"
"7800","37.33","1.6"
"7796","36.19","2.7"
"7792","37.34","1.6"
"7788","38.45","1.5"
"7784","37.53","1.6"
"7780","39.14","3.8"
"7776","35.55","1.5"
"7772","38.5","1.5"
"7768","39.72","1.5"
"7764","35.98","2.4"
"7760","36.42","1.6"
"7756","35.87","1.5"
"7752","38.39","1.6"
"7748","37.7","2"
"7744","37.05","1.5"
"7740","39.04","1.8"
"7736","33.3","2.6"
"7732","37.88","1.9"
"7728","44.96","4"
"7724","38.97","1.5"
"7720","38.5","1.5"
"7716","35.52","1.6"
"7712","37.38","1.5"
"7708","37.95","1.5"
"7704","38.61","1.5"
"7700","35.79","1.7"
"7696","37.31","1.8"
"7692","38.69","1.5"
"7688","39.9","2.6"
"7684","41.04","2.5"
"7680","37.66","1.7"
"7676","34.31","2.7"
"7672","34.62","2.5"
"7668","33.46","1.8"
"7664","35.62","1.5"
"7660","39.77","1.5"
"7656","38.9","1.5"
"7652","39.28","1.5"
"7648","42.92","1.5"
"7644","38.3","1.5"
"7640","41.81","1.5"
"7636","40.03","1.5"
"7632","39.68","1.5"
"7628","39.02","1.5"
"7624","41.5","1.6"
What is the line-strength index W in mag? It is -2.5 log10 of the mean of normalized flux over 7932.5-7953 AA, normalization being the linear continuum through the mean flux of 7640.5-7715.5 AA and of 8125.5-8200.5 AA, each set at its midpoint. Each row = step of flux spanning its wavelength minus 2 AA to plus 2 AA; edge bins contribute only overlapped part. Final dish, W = 0.09 mag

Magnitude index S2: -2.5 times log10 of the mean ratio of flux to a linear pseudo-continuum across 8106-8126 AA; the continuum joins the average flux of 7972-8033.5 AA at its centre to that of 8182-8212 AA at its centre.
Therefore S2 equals 0.07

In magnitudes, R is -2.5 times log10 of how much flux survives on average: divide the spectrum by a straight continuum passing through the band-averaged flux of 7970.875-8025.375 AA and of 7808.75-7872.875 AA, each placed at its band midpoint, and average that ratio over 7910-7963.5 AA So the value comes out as 0.030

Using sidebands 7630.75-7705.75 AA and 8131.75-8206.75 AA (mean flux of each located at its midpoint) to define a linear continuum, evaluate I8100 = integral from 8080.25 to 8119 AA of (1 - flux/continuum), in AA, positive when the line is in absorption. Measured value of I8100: 1.2 AA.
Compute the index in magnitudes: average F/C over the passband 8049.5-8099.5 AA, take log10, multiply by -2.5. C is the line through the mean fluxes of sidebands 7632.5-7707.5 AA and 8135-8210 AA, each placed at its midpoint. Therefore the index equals 0.05 mag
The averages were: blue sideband 38.2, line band 38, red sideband 40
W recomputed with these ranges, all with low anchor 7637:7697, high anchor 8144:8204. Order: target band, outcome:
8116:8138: 0.066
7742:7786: 0.032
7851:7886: 0.026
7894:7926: 0.052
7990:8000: 0.068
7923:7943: 0.061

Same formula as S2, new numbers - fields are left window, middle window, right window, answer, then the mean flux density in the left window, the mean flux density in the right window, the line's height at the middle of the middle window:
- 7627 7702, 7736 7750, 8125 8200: 0.03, 38.3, 39.2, 38.5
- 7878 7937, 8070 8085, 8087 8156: 0.04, 37.1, 38.4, 38.1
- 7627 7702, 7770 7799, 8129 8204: 0.03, 38.3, 39.3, 38.6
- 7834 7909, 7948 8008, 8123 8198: 0.02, 37.9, 39.1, 38.4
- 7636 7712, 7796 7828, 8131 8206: 0.02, 38.1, 39.3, 38.5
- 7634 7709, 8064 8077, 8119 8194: 0.06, 38.2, 39.1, 38.9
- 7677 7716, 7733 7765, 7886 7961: 0.03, 38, 37.1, 37.8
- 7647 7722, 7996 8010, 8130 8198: 0.08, 37.7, 39.3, 38.8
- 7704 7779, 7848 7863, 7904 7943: -0.05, 37.7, 37.1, 37.3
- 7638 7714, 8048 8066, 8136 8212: 0.02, 38.1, 40.2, 39.7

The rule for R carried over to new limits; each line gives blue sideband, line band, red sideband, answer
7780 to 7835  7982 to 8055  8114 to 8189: 0.02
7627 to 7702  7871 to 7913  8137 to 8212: 0.06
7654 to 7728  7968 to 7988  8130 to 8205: 0.02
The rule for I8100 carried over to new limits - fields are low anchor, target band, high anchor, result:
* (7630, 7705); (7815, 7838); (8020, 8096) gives -0.35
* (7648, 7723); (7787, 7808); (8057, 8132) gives 0.04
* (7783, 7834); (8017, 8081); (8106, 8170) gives 0.44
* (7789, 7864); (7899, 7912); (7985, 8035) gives 0.06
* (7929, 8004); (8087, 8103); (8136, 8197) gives 0.19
